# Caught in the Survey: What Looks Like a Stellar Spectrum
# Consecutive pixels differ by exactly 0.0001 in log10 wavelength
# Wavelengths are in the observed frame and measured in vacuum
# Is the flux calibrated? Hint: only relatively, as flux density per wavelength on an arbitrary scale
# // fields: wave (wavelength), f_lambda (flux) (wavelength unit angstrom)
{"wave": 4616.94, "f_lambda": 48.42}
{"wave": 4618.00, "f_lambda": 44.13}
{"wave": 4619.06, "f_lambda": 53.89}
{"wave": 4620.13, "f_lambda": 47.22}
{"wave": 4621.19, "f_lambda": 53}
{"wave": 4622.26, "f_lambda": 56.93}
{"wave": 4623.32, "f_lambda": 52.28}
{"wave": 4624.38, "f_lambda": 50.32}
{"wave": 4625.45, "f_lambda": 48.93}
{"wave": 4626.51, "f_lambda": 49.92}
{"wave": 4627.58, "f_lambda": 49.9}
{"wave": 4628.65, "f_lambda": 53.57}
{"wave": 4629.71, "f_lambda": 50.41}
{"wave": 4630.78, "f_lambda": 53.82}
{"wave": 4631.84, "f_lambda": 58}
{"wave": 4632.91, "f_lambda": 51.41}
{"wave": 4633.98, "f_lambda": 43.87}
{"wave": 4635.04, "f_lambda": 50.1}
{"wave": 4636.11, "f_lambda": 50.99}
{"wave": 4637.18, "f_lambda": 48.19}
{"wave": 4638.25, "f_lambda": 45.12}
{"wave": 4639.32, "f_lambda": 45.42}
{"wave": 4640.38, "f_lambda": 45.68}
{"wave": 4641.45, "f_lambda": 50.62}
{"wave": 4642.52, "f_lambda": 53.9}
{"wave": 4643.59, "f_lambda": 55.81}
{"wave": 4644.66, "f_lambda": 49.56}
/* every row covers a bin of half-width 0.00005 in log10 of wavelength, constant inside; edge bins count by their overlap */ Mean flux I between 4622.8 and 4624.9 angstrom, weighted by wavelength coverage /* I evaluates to 51.4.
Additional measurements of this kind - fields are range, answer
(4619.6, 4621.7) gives 50.2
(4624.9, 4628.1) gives 49.5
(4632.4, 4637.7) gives 48.9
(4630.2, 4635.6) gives 51.4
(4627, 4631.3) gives 51.8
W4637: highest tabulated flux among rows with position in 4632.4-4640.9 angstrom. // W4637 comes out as 51.41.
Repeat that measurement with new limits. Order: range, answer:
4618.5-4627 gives 56.93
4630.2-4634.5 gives 58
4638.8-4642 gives 50.62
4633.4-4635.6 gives 50.1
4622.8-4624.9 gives 52.28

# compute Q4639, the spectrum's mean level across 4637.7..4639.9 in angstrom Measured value 45.4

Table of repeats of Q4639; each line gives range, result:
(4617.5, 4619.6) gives 49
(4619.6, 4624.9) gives 52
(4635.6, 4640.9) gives 47.1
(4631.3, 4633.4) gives 54.8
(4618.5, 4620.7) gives 50.5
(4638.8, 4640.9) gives 45.7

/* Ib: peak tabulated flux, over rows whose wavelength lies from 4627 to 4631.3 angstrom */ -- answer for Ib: 53.82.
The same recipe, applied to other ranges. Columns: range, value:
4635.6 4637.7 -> 50.99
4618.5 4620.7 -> 53.89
